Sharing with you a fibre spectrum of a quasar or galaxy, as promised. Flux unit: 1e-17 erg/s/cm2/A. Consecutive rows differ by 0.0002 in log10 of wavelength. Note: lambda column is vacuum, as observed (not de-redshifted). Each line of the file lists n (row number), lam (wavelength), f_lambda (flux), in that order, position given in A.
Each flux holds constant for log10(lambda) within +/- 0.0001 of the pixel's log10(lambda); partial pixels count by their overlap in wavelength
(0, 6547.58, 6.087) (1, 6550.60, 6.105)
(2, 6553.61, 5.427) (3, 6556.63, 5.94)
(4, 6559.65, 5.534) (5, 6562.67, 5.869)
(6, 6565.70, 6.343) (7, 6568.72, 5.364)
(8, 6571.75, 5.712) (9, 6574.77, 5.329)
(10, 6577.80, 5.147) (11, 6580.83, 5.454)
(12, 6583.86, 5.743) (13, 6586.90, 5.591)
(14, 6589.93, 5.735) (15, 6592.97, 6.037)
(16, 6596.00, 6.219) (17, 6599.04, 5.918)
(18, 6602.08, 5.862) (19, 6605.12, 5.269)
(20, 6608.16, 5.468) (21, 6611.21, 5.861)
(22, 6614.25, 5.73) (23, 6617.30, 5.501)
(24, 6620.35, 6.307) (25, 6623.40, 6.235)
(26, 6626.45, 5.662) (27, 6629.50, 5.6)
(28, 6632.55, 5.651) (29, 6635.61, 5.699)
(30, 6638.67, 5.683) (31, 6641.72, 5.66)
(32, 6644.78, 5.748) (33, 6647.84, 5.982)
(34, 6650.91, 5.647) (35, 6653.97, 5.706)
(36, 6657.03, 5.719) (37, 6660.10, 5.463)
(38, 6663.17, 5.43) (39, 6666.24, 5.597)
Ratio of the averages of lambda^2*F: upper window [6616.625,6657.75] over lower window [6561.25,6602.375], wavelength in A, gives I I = 1.02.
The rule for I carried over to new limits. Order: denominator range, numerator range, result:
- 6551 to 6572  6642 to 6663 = 1.01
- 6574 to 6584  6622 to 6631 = 1.10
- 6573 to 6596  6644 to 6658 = 1.05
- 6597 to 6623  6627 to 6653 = 1.00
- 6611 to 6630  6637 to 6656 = 0.99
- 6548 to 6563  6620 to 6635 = 1.03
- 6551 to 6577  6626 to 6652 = 1.03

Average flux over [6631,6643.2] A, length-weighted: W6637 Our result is 5.67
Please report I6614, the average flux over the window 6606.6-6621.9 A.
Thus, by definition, 5.77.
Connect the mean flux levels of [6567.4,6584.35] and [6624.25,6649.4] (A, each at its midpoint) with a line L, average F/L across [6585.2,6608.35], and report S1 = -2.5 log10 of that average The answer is -0.046 mag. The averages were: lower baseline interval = 5.44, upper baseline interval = 5.72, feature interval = 5.78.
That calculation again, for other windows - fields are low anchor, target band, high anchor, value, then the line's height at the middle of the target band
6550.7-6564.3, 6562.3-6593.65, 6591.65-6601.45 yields 0.05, 5.9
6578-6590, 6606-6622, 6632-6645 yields -0.02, 5.63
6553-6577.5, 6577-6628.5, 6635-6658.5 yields -0.01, 5.7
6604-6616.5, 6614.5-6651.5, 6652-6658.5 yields -0.02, 5.65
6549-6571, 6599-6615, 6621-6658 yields 0.02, 5.78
